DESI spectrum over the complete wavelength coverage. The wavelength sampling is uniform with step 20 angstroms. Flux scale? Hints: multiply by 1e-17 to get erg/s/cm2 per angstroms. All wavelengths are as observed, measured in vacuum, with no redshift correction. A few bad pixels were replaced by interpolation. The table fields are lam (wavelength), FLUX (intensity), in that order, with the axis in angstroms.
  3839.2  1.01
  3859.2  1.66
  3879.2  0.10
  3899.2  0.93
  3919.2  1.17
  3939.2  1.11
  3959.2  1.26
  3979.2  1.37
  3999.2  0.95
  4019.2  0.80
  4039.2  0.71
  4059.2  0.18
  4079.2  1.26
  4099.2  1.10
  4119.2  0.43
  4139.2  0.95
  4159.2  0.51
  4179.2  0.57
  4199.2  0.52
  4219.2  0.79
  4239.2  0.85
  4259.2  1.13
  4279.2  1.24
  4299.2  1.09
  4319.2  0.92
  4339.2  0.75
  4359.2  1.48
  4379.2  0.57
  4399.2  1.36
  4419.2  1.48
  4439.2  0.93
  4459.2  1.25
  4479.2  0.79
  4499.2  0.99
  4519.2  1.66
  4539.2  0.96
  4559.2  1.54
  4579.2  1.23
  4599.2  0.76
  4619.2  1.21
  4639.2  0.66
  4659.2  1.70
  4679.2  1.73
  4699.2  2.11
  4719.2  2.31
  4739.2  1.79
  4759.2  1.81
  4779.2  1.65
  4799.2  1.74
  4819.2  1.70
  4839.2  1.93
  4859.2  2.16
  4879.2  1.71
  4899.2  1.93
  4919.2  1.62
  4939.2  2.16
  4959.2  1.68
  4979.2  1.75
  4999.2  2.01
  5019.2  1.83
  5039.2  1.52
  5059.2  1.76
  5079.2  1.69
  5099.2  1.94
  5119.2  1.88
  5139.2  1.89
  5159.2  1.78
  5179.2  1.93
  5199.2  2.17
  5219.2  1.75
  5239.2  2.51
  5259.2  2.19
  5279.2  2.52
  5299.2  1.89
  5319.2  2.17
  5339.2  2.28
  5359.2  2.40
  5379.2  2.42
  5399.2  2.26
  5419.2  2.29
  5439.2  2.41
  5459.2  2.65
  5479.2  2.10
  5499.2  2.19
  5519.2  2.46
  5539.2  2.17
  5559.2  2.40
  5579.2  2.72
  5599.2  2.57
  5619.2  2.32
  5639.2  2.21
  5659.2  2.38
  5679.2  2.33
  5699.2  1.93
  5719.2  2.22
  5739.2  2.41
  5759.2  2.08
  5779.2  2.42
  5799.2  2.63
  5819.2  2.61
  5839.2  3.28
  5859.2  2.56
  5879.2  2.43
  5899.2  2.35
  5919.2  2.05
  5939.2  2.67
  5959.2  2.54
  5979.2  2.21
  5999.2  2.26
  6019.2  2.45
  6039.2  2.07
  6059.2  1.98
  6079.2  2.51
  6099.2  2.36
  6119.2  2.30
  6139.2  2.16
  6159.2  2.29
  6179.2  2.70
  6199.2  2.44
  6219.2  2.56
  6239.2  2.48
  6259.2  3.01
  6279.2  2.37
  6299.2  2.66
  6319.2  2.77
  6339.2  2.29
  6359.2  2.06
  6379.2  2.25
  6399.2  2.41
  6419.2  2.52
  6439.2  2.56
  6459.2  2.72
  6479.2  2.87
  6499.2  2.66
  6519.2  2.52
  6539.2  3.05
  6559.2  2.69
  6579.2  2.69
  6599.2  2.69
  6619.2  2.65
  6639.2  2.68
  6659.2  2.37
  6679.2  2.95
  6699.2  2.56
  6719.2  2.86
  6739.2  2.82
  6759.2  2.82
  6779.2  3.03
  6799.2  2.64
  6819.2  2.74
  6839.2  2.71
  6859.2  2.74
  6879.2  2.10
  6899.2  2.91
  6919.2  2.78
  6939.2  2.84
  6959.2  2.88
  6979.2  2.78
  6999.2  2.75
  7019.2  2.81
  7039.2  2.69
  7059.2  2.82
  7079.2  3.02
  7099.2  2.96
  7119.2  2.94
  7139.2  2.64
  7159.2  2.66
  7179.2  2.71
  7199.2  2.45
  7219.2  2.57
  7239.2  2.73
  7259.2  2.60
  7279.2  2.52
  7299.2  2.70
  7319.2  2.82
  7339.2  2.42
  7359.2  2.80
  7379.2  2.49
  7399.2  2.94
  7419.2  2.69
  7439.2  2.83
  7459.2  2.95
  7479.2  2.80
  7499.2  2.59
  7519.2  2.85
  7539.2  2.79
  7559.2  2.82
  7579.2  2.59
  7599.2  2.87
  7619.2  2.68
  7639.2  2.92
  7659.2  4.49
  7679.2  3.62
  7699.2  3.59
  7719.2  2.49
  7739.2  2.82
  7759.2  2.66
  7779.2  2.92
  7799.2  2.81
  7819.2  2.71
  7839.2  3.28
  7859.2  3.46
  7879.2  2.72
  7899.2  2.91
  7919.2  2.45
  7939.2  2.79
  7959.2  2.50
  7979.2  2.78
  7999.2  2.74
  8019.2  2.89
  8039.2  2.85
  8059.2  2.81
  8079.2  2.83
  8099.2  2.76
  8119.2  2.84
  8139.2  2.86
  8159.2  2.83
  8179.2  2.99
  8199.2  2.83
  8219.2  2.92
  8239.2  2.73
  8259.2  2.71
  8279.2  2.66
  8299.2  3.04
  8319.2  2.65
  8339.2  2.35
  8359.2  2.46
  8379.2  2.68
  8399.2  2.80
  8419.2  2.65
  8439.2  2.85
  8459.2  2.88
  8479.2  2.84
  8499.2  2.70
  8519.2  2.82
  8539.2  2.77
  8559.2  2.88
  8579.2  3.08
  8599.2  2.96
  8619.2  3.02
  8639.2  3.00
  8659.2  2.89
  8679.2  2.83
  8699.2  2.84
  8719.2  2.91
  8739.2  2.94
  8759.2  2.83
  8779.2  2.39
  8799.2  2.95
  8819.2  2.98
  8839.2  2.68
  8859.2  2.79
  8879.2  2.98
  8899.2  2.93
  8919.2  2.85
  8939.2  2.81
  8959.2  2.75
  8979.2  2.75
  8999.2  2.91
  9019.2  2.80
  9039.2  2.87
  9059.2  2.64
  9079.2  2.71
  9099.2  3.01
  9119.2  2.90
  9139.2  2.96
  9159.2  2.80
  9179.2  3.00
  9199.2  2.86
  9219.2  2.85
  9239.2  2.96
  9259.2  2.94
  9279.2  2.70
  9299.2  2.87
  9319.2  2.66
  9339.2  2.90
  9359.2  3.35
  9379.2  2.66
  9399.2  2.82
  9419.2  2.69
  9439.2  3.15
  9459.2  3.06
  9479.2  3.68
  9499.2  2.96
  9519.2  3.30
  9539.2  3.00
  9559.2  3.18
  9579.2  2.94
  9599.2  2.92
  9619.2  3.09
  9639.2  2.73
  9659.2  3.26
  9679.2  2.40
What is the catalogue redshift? 0.167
